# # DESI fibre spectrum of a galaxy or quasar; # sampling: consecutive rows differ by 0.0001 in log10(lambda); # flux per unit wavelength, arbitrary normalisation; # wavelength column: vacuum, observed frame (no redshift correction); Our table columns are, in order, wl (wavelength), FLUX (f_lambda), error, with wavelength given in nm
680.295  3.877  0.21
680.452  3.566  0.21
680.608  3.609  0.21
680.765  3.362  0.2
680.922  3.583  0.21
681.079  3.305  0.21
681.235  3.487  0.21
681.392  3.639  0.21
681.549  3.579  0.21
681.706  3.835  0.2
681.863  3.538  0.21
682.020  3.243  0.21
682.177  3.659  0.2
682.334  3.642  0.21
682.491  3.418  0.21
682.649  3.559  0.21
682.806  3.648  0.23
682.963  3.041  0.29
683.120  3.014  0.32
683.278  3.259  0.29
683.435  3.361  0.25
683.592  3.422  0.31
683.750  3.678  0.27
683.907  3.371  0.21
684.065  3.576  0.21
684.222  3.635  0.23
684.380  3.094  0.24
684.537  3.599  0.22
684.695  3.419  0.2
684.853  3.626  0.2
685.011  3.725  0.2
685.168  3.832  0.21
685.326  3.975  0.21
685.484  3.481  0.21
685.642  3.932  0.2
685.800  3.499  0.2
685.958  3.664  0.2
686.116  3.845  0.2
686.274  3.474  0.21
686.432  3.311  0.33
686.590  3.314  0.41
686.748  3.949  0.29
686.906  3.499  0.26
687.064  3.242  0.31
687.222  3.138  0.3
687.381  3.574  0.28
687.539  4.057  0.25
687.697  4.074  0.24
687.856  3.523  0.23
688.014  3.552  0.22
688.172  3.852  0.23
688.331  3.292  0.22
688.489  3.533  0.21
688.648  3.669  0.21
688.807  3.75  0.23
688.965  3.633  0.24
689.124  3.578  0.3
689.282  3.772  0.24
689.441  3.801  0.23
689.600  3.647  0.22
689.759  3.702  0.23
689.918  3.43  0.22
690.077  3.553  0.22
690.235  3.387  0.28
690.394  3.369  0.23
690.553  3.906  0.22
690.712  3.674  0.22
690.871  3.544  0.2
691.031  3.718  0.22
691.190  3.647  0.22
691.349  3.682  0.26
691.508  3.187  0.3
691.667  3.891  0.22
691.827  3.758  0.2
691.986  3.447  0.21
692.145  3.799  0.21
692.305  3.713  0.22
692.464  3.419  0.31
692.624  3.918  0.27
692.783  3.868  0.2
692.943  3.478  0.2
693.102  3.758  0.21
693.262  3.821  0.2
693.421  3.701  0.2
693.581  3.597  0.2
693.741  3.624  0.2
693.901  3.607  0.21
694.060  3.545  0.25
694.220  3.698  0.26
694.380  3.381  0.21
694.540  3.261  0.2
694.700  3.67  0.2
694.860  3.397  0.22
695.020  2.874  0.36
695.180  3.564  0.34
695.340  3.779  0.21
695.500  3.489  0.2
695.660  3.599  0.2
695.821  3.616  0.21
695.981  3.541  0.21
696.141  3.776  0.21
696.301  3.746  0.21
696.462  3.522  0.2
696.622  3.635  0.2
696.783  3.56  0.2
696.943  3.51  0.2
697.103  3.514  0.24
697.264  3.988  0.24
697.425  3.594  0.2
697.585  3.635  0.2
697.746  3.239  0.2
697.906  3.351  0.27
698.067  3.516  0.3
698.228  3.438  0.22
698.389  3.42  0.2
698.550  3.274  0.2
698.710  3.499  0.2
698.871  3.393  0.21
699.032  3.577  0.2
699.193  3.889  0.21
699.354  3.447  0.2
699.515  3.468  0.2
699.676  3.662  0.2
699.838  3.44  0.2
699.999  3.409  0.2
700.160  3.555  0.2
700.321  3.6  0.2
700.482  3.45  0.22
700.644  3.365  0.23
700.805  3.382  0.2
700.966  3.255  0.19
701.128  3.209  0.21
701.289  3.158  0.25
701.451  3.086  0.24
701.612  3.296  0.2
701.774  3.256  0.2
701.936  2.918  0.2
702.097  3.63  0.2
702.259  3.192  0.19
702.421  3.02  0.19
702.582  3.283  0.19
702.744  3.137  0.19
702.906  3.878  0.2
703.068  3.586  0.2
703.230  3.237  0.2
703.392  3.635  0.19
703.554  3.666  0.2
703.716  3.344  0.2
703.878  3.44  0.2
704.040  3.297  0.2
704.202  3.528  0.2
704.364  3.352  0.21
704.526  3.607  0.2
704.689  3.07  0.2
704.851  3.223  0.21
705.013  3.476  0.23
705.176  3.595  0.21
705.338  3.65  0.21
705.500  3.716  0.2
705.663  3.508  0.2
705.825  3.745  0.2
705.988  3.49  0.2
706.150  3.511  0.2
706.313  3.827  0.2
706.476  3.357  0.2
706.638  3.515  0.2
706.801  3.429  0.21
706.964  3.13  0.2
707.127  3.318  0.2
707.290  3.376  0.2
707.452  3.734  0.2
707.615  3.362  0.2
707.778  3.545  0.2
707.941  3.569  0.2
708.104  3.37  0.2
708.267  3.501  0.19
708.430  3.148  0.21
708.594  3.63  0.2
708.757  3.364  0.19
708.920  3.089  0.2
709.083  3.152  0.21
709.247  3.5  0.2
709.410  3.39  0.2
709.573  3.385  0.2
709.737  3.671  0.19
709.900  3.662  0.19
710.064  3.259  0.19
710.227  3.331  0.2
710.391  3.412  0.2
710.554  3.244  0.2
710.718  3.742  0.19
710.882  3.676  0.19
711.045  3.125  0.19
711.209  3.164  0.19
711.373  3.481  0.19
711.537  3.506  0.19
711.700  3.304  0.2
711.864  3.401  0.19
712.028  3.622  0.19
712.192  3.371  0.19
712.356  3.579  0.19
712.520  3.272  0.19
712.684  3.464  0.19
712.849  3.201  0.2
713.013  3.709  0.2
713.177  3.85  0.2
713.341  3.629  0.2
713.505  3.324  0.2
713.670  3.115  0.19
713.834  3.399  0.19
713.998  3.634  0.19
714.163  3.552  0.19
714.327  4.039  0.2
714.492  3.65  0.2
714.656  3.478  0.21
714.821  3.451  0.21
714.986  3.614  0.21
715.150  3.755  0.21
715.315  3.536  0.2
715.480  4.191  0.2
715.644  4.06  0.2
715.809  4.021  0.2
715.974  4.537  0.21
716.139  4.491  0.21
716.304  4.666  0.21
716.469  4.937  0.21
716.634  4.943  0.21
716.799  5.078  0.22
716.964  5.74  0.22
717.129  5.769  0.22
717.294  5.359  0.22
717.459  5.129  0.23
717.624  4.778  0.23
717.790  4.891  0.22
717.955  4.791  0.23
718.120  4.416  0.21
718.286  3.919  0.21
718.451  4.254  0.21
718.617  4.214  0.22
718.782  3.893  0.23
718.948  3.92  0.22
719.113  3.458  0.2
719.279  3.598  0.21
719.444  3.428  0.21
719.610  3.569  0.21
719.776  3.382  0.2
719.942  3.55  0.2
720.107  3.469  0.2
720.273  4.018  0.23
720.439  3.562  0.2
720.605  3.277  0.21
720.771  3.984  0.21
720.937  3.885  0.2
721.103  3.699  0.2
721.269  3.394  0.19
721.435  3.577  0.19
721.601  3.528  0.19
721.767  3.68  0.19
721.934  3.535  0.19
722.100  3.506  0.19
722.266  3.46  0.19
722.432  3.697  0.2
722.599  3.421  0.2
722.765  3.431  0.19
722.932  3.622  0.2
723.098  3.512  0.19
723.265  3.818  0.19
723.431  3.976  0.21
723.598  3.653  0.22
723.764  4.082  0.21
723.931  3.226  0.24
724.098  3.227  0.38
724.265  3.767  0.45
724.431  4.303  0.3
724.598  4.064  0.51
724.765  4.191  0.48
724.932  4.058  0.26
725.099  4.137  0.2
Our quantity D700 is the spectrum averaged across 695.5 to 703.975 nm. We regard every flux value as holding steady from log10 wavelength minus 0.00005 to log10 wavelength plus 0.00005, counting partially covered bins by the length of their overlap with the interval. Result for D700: 3.46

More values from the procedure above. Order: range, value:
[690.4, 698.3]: 3.59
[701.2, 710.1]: 3.42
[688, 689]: 3.62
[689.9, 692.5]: 3.6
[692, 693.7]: 3.7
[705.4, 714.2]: 3.45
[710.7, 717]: 3.79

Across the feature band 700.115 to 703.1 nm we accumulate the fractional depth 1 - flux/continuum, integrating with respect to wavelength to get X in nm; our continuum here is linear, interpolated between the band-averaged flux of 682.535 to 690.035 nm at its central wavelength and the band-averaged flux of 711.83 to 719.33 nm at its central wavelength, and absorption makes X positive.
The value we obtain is 0.39 nm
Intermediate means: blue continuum 3.57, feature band 3.32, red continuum 4.07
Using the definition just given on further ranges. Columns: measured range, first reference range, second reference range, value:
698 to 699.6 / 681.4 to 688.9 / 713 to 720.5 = 0.123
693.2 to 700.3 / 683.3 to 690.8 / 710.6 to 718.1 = 0.360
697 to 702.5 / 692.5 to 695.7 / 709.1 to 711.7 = 0.173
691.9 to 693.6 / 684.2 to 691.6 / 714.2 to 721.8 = -0.002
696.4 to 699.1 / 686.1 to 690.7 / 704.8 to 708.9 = 0.023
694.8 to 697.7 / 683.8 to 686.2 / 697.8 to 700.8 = -0.050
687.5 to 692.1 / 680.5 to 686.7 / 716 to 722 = -0.007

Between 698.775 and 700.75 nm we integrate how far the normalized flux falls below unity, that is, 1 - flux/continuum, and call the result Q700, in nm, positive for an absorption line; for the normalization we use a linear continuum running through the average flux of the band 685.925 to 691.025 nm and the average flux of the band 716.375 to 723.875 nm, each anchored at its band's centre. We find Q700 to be 0.12 nm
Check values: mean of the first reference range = 3.6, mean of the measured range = 3.52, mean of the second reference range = 4.01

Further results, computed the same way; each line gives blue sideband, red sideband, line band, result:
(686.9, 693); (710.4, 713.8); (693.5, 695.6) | 0.05 nm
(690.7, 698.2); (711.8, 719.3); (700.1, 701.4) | 0.13 nm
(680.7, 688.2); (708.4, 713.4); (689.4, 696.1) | -0.17 nm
